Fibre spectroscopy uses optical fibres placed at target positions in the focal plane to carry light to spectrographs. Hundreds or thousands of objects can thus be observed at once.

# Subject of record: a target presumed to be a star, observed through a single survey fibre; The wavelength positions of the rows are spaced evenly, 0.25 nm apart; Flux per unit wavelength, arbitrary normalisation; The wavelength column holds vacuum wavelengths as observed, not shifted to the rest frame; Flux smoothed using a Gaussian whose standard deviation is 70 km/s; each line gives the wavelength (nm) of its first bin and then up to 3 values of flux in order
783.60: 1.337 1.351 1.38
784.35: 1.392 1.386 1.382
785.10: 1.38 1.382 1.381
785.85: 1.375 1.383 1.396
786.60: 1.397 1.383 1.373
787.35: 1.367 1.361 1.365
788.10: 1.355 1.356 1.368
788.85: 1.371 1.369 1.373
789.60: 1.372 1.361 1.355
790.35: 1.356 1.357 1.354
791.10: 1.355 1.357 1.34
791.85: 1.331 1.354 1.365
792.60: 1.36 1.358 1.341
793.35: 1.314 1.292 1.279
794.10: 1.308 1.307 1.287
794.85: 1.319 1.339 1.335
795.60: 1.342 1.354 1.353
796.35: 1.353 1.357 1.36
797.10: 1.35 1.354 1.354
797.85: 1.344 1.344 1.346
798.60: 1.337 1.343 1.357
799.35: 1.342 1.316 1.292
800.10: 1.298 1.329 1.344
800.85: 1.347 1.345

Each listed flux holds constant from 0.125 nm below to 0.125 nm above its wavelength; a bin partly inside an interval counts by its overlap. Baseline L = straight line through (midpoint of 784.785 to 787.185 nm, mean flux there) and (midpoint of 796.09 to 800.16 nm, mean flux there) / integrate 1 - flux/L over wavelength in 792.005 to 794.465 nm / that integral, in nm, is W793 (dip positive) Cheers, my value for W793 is 0.06 nm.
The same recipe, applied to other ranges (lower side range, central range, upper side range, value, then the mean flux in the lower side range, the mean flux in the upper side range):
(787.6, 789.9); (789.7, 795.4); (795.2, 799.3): 0.09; 1.37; 1.35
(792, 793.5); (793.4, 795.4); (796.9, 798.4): 0.06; 1.35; 1.35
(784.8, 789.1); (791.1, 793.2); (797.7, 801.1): 0.01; 1.37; 1.33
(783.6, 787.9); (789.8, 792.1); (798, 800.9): 0.01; 1.38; 1.33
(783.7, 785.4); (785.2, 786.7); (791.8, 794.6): -0.02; 1.38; 1.33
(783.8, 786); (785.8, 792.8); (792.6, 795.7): -0.07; 1.38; 1.32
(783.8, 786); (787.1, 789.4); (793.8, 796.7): 0.00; 1.38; 1.33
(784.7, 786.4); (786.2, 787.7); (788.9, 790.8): 0.00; 1.38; 1.36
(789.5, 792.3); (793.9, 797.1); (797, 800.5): 0.02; 1.35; 1.34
